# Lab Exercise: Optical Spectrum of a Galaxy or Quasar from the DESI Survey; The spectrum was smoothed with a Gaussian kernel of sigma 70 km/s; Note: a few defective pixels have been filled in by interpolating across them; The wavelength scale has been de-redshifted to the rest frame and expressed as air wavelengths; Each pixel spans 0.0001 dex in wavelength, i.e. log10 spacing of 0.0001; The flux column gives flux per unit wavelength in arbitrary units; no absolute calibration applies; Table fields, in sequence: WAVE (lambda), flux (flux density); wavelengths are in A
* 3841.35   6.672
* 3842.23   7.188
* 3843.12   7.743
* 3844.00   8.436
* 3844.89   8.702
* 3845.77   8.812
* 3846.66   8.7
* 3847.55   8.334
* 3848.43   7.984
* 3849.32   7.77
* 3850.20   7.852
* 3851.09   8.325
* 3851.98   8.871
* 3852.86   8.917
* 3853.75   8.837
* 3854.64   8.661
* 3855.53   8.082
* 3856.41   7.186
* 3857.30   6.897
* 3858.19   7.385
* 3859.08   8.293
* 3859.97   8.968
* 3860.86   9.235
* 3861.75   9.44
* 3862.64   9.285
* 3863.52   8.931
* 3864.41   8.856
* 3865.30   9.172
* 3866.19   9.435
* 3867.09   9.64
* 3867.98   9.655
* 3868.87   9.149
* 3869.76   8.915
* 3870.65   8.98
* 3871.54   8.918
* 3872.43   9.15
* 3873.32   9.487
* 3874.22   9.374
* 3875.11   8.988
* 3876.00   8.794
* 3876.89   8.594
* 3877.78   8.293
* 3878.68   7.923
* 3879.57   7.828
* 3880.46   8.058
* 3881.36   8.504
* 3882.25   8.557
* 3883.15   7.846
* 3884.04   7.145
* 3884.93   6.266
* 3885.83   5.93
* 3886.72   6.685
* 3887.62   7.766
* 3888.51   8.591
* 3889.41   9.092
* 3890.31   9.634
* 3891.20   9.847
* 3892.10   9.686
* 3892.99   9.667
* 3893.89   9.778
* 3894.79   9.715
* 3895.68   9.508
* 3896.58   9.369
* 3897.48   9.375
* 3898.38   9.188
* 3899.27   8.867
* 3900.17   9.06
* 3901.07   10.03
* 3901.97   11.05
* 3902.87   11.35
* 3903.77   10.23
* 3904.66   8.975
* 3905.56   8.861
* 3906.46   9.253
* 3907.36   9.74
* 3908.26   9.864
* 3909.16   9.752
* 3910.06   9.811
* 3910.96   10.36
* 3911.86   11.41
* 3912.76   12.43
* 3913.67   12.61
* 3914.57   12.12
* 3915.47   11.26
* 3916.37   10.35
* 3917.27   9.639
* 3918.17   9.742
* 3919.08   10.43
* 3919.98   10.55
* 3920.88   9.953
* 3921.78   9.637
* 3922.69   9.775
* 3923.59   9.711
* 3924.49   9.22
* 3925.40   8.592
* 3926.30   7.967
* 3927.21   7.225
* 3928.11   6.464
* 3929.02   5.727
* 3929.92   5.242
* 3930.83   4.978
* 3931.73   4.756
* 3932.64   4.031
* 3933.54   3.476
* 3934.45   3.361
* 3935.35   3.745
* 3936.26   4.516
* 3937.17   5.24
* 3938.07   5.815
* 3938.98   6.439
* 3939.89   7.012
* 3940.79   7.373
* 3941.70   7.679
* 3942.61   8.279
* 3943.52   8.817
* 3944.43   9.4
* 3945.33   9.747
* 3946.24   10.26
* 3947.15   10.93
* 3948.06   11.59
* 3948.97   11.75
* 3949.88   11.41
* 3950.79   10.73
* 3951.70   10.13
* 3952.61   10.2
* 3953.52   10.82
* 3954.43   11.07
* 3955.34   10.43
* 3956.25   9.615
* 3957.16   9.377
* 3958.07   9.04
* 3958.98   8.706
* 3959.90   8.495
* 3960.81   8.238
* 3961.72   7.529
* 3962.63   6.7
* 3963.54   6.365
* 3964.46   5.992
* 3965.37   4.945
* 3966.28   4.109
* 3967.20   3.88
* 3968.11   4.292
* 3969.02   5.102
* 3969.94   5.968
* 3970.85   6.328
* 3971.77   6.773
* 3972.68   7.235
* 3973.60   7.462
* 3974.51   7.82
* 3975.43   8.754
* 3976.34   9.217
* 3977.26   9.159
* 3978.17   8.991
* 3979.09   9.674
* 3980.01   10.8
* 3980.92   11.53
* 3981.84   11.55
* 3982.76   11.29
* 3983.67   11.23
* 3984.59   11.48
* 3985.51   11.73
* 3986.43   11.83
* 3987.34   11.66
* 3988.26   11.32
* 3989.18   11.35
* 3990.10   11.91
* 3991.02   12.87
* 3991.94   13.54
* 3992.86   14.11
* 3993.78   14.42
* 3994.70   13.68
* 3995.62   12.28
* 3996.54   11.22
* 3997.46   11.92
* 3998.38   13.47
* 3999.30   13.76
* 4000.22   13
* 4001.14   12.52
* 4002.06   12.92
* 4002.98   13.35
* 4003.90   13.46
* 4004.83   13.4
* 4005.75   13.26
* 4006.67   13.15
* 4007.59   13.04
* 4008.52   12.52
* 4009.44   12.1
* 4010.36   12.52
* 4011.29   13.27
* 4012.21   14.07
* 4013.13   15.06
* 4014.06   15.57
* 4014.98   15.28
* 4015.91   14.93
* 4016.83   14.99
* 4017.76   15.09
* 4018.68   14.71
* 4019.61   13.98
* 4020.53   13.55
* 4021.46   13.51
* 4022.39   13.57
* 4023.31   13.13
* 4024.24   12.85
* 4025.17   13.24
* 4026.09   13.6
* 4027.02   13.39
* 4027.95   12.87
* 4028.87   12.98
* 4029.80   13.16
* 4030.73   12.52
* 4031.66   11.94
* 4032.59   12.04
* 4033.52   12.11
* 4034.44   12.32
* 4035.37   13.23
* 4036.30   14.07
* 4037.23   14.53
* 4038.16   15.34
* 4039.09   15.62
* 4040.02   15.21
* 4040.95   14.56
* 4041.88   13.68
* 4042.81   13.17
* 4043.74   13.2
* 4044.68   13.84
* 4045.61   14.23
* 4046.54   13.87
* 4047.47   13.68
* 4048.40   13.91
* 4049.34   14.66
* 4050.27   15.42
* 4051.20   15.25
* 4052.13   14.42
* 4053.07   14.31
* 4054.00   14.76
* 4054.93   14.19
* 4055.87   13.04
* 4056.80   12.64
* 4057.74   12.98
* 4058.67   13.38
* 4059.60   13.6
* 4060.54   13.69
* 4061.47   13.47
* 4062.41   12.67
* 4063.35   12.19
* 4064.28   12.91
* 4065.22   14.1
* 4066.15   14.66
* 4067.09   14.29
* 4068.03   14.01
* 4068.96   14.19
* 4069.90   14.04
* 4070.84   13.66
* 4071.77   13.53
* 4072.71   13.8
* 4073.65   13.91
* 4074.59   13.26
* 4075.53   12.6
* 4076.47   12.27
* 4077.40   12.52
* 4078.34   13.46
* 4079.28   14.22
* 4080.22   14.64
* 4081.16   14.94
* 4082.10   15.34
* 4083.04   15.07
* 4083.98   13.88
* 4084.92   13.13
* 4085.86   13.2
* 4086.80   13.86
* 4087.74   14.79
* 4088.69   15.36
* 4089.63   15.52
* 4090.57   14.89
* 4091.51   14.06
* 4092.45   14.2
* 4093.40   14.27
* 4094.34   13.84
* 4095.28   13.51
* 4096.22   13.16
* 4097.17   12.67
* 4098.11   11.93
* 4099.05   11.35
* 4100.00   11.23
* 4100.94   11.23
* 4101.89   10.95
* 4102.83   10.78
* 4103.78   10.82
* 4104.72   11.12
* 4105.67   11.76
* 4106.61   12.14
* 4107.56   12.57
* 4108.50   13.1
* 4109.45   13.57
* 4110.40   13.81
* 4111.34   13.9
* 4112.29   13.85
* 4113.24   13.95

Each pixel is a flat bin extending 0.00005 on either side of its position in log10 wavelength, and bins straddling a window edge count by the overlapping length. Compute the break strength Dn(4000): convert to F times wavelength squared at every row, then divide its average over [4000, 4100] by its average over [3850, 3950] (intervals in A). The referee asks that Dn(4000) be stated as 1.7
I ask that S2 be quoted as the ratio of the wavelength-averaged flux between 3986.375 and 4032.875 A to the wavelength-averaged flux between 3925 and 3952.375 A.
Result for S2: 1.78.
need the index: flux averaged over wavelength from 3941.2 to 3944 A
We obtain 8.23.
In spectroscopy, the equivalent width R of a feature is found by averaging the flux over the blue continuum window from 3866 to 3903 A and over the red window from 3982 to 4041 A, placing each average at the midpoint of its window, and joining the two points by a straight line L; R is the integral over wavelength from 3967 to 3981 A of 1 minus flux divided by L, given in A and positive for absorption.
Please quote 5.0 A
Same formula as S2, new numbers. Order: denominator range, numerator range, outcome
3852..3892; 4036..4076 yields 1.63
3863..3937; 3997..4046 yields 1.56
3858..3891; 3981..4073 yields 1.56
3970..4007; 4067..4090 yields 1.23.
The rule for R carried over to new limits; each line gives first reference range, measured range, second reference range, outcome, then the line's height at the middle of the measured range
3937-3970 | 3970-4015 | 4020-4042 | -3.2 A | 10.9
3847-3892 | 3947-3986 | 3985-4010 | 9.7 A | 11.7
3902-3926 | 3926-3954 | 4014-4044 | 8.8 A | 11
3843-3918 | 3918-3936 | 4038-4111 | 5.2 A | 10.1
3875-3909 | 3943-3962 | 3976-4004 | 1.5 A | 10.8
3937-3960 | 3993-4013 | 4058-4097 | -3.3 A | 11.2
